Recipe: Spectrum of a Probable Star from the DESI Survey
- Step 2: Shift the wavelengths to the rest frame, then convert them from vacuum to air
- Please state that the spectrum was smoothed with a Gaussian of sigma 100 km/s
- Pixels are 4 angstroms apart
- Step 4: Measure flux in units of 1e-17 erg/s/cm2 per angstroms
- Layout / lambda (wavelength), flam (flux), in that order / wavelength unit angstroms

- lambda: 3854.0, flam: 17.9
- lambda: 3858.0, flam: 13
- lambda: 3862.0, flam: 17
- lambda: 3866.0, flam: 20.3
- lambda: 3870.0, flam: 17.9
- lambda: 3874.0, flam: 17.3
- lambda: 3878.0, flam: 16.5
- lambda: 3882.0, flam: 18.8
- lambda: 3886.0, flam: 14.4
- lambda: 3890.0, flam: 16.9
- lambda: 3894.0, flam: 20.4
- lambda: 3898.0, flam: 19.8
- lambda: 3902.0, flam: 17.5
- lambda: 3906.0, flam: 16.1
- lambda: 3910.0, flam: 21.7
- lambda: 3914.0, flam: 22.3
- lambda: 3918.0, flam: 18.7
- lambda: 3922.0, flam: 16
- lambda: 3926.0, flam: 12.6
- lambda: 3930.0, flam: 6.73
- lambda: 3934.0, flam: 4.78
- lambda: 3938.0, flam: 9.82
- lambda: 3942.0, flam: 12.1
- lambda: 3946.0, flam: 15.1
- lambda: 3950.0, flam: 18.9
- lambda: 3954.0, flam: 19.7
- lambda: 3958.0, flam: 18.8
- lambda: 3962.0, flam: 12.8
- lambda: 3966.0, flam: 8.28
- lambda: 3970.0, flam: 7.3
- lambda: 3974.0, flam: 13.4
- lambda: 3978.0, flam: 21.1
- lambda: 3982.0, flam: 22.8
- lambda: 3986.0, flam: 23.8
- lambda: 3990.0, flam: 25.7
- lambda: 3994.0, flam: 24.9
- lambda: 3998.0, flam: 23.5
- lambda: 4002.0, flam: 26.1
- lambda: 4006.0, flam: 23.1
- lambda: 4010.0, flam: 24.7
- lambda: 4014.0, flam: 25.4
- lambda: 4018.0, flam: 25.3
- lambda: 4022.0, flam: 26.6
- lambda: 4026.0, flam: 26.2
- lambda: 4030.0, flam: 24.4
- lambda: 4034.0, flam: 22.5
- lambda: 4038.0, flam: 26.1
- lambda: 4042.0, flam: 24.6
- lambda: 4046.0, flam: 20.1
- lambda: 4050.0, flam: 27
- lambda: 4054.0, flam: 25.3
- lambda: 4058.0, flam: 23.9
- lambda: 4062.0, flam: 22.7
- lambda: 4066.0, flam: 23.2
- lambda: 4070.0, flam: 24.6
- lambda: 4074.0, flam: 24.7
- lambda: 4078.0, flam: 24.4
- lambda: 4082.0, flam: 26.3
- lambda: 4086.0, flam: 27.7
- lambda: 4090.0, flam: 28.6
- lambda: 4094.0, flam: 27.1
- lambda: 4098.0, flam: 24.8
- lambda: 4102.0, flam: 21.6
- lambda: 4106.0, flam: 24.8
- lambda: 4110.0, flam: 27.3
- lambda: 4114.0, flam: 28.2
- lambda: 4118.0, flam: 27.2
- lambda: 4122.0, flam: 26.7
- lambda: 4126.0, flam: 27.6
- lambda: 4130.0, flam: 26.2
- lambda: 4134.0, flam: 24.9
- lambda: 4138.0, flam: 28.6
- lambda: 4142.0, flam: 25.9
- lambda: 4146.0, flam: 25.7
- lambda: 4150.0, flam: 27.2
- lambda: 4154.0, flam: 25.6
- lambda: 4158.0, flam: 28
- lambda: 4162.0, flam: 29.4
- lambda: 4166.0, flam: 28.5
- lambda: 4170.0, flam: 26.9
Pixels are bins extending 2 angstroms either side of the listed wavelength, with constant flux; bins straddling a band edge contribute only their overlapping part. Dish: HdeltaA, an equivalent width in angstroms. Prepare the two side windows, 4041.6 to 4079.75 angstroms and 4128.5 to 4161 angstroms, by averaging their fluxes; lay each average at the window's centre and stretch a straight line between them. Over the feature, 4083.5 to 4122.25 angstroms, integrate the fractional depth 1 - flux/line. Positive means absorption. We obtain -1.64 angstroms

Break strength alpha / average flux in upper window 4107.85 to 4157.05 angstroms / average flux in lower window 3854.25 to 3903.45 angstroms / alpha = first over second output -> 1.53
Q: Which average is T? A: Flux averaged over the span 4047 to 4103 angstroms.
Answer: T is 25.1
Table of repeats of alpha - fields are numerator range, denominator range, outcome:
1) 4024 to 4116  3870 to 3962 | 1.56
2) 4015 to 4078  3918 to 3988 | 1.69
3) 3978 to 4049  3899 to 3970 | 1.66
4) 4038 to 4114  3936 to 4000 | 1.44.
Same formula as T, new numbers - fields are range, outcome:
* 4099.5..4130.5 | 26.2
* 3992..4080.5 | 24.5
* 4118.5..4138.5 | 26.7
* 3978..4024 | 24.6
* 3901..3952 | 14.7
